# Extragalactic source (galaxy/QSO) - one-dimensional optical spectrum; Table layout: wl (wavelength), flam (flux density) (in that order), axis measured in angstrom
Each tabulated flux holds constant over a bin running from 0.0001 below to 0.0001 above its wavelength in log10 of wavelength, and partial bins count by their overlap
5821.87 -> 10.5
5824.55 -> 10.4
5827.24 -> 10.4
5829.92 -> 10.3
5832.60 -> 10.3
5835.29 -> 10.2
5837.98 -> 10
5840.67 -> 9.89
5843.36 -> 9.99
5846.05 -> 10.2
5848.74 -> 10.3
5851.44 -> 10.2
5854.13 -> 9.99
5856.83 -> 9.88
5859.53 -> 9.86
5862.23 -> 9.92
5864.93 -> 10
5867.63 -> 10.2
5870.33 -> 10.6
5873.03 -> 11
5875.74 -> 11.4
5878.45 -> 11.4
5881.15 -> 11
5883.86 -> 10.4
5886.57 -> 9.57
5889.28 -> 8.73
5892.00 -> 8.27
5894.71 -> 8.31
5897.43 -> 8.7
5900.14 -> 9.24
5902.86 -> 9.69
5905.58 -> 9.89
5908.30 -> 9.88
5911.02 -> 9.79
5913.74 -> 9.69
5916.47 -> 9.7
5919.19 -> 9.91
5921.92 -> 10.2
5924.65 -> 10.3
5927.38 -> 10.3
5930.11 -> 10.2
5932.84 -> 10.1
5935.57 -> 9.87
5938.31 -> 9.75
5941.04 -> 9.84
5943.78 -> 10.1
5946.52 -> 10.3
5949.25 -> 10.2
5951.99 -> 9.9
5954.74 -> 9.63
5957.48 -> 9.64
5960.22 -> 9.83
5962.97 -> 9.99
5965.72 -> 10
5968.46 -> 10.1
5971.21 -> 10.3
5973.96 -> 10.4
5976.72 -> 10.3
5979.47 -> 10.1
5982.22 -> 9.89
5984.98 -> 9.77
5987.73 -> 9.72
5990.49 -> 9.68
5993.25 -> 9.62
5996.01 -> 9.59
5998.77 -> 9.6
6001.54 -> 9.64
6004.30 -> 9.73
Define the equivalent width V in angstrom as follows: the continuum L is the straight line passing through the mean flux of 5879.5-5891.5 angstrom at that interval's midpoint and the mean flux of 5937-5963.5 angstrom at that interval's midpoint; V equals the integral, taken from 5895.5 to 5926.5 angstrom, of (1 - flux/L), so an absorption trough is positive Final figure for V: 0.5 angstrom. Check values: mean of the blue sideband 9.84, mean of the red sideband 9.92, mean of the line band 9.71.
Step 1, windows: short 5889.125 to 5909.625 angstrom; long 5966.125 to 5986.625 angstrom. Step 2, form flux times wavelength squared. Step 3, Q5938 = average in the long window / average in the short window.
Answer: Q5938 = 1.14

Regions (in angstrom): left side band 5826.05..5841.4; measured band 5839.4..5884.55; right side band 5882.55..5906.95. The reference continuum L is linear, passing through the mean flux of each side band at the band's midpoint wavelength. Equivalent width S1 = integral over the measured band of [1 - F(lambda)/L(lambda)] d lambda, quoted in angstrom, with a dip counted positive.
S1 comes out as -3.0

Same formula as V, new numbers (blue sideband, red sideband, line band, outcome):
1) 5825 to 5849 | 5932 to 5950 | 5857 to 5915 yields 1.3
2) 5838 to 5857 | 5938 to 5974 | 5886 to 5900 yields 1.8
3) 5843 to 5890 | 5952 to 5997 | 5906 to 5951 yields 0.3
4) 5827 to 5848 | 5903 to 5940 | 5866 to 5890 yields -1.1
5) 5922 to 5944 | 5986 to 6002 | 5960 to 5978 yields -0.6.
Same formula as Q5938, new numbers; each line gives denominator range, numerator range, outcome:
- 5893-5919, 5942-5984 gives 1.08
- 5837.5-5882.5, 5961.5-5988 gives 1.01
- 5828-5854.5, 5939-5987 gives 1.03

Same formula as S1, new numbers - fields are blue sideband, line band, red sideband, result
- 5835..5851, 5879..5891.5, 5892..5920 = -0.34 angstrom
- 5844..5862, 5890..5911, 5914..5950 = 1.84 angstrom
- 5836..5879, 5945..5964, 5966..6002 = 0.13 angstrom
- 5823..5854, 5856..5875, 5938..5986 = -0.19 angstrom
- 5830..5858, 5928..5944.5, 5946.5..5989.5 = 0.06 angstrom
